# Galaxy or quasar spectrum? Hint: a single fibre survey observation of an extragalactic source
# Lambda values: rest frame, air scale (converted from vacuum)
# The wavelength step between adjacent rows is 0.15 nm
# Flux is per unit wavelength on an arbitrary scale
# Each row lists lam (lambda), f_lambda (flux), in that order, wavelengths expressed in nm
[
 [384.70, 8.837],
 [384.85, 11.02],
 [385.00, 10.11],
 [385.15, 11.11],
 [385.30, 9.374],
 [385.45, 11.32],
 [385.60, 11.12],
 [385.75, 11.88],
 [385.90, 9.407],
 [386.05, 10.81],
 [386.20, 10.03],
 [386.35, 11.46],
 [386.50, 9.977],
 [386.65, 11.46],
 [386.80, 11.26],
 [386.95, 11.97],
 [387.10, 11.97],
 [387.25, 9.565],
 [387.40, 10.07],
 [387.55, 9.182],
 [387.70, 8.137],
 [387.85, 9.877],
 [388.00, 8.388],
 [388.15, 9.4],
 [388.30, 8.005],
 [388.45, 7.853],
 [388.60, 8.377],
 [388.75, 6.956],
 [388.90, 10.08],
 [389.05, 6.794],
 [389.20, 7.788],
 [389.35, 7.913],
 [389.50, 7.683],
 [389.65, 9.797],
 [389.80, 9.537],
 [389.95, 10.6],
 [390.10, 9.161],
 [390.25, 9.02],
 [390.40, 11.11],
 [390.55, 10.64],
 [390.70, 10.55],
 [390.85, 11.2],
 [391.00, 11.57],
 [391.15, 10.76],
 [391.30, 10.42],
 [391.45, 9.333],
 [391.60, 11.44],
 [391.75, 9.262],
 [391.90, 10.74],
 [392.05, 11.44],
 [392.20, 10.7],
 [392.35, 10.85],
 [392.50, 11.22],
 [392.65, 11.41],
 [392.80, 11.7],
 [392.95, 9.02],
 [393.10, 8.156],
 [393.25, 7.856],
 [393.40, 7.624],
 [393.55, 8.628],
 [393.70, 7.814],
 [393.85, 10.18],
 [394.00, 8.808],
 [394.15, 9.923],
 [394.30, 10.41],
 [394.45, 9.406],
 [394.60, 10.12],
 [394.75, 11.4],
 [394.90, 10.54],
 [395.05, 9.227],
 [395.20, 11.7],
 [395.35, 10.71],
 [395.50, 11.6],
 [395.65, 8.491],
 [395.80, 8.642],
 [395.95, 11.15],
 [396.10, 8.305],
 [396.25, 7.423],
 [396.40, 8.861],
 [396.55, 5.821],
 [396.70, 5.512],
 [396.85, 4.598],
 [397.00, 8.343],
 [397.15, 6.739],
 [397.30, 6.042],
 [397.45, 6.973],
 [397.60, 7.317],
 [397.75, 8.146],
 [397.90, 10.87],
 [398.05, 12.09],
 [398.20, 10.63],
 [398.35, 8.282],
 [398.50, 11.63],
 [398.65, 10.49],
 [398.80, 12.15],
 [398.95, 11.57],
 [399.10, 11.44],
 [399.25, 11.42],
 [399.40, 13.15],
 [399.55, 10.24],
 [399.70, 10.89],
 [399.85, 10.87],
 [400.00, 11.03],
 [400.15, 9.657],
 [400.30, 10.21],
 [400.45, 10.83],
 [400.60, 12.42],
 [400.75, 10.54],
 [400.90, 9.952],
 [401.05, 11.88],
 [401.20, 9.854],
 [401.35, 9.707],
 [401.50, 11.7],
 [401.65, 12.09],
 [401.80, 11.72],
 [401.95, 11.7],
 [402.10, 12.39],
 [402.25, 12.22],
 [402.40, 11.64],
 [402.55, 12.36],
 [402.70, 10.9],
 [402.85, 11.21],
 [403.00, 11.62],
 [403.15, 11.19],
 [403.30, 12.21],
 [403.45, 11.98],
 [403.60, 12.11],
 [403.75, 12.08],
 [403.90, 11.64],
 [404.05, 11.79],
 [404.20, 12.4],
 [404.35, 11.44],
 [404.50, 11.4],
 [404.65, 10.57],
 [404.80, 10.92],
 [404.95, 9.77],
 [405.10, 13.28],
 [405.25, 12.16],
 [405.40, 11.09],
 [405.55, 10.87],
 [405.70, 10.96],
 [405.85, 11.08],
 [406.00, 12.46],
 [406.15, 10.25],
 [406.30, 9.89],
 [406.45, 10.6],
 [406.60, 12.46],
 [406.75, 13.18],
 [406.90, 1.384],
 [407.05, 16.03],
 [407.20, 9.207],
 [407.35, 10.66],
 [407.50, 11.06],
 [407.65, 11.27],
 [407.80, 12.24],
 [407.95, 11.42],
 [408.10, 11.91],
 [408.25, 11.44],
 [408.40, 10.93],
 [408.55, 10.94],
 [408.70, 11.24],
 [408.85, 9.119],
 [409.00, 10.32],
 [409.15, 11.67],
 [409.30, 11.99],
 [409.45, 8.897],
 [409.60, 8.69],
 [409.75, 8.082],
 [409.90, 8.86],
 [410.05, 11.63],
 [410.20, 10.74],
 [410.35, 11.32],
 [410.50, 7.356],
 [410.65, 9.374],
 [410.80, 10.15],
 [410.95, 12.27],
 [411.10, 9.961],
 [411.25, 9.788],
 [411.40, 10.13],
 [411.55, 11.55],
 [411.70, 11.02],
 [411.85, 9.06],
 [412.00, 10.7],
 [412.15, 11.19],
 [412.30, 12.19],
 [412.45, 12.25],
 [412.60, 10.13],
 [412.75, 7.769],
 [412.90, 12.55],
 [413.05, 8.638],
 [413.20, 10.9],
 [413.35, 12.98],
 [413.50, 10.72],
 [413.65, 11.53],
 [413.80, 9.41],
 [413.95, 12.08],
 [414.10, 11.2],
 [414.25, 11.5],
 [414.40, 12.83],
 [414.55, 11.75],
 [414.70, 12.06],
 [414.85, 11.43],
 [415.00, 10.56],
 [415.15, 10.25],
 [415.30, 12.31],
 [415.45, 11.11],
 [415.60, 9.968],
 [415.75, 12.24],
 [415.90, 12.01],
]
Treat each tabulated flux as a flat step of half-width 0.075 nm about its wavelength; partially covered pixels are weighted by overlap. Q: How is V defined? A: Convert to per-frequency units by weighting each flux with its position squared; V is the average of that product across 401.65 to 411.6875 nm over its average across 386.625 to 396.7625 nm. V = 1.24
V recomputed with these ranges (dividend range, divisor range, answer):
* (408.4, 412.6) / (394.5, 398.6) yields 1.25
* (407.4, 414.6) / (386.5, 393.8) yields 1.23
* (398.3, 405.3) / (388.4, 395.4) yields 1.22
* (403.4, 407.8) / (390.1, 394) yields 1.19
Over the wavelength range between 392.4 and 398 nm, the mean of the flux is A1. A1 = 8.96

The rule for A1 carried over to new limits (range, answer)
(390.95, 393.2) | 10.5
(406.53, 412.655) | 10.6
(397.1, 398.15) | 8.4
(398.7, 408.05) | 11.3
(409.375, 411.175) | 9.78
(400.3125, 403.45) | 11.4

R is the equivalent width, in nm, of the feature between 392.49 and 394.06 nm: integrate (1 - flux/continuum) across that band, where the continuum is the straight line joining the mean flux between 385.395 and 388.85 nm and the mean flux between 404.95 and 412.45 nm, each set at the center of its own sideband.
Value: 0.14 nm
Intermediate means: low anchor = 9.93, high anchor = 10.7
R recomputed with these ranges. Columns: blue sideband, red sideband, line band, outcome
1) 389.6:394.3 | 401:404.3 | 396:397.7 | 0.60 nm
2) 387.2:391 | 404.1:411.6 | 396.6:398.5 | 0.35 nm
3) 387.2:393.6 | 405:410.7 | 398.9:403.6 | -0.49 nm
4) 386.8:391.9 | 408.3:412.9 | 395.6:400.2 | 0.27 nm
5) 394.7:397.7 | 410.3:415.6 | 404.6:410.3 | -0.42 nm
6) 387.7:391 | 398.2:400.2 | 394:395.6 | -0.04 nm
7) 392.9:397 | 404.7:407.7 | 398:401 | -0.38 nm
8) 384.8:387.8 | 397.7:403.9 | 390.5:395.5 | 0.32 nm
